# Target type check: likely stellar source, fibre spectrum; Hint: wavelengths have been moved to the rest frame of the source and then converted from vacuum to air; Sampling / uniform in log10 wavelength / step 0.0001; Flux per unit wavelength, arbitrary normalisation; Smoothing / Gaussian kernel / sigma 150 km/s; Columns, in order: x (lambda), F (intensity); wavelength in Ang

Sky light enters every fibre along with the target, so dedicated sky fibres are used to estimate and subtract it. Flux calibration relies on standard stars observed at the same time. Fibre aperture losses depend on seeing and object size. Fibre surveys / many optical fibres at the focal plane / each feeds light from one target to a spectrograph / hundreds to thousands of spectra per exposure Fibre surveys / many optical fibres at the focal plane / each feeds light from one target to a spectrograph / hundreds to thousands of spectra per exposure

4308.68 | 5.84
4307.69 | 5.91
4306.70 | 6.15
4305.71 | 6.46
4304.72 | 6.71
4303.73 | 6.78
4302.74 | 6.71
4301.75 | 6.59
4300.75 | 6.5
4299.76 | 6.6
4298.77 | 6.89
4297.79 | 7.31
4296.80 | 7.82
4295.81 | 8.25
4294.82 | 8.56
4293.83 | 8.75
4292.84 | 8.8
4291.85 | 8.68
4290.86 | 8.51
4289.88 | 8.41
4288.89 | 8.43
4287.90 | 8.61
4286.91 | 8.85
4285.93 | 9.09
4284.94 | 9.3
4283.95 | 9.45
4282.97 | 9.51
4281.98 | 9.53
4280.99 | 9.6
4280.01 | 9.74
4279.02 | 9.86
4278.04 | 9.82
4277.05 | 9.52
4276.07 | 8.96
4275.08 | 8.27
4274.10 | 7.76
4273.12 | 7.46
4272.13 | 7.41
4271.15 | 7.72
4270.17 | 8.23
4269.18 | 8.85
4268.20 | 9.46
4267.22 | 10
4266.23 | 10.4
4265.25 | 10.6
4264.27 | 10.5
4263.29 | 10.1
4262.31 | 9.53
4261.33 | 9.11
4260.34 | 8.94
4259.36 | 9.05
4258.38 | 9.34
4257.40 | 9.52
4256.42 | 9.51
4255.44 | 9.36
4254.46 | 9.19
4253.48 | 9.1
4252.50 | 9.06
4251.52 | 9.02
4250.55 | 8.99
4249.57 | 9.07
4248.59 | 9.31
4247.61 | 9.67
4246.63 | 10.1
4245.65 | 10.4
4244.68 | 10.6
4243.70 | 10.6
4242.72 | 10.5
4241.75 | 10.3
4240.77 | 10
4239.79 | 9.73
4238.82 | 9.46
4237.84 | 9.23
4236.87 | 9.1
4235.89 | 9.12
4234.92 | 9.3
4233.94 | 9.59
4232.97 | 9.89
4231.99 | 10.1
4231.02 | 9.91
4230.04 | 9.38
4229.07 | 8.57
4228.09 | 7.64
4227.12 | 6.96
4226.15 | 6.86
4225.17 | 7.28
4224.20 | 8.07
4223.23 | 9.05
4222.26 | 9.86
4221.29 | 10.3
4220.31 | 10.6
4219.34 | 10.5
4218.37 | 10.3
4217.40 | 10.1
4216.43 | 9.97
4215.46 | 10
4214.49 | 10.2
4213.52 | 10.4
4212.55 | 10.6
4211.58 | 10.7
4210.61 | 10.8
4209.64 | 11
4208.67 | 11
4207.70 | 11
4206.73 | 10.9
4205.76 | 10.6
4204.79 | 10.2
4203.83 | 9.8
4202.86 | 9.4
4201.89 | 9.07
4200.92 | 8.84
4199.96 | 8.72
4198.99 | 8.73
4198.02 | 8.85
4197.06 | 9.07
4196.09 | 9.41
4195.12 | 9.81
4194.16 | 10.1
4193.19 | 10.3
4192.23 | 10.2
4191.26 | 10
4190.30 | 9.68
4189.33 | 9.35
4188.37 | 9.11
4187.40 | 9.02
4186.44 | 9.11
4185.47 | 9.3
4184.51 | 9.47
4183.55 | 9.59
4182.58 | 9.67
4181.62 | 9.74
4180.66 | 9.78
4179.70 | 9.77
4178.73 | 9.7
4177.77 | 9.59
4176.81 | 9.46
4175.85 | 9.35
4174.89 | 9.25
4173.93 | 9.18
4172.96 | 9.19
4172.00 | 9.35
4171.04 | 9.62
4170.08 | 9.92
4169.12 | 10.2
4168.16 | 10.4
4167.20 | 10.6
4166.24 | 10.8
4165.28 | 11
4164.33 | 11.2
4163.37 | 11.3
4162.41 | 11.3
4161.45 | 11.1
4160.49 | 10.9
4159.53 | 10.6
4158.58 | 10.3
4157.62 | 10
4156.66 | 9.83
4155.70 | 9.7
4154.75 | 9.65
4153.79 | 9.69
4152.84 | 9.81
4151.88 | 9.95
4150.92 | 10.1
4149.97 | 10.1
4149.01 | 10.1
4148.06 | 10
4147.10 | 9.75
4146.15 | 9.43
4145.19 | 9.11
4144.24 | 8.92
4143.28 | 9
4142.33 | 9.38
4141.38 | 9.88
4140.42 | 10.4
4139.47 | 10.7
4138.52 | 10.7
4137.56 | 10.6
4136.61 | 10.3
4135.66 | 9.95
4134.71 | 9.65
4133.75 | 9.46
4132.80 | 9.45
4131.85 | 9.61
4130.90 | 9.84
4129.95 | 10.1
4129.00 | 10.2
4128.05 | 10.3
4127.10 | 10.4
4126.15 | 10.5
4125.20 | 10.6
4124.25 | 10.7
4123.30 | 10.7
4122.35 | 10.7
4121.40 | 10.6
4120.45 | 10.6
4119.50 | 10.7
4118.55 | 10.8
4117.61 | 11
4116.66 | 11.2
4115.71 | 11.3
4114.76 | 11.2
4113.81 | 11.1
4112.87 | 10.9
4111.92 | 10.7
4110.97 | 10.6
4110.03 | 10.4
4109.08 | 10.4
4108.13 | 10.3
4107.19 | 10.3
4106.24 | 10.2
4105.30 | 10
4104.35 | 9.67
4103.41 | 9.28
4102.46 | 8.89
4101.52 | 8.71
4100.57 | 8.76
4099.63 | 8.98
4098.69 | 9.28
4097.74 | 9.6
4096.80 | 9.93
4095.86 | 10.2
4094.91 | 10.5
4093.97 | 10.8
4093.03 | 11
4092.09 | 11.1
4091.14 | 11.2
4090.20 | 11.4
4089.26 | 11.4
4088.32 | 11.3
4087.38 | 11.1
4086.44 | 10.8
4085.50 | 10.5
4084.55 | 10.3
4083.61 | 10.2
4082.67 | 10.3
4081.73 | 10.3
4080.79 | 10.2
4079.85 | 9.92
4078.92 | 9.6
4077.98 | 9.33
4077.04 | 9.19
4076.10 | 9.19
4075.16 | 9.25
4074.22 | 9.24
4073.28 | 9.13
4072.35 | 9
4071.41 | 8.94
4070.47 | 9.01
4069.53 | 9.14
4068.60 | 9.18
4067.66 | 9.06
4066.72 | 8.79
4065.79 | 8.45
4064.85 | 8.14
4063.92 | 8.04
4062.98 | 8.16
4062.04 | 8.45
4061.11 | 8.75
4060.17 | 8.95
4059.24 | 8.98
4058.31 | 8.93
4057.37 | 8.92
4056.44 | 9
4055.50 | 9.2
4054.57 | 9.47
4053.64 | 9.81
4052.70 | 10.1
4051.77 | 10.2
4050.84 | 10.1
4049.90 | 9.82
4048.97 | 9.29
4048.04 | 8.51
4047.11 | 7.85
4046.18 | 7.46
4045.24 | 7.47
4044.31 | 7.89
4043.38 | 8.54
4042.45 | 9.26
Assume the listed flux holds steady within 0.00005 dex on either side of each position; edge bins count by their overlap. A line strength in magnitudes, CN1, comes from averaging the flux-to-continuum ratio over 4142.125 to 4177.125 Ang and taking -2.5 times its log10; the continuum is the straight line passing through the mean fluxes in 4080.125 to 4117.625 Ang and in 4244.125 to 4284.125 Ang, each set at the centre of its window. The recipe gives 0.00 mag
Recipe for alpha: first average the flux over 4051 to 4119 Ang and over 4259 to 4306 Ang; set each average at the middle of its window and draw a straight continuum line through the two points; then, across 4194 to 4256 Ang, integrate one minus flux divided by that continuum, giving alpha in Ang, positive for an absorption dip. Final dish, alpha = -4.6 Ang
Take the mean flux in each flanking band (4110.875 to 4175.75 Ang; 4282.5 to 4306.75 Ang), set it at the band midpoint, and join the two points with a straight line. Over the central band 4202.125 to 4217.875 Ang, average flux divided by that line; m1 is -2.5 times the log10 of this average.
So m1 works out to -0.13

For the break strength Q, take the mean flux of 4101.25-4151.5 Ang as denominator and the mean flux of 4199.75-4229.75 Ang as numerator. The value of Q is 0.9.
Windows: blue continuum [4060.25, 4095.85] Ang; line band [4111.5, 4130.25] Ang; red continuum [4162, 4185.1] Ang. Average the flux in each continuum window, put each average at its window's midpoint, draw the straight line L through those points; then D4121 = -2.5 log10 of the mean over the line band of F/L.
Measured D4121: -0.093 mag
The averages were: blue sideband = 9.74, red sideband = 9.97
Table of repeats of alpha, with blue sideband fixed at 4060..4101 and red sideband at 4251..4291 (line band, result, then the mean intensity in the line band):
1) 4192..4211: -1.1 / 9.88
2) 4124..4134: -0.6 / 10.1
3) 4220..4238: 0.6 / 8.97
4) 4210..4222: -1.4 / 10.4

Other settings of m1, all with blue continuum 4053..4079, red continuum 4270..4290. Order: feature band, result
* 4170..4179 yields -0.06 mag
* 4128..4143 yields -0.12 mag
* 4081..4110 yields -0.14 mag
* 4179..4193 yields -0.08 mag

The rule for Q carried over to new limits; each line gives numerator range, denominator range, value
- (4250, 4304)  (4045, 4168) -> 0.88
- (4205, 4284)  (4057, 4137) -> 0.96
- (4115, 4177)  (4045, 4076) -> 1.14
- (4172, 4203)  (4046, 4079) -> 1.04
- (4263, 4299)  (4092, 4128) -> 0.86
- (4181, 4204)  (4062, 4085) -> 1.02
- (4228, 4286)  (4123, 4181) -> 0.94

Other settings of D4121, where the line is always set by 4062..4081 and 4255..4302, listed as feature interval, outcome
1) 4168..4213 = -0.10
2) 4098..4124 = -0.15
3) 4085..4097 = -0.21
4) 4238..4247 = -0.15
